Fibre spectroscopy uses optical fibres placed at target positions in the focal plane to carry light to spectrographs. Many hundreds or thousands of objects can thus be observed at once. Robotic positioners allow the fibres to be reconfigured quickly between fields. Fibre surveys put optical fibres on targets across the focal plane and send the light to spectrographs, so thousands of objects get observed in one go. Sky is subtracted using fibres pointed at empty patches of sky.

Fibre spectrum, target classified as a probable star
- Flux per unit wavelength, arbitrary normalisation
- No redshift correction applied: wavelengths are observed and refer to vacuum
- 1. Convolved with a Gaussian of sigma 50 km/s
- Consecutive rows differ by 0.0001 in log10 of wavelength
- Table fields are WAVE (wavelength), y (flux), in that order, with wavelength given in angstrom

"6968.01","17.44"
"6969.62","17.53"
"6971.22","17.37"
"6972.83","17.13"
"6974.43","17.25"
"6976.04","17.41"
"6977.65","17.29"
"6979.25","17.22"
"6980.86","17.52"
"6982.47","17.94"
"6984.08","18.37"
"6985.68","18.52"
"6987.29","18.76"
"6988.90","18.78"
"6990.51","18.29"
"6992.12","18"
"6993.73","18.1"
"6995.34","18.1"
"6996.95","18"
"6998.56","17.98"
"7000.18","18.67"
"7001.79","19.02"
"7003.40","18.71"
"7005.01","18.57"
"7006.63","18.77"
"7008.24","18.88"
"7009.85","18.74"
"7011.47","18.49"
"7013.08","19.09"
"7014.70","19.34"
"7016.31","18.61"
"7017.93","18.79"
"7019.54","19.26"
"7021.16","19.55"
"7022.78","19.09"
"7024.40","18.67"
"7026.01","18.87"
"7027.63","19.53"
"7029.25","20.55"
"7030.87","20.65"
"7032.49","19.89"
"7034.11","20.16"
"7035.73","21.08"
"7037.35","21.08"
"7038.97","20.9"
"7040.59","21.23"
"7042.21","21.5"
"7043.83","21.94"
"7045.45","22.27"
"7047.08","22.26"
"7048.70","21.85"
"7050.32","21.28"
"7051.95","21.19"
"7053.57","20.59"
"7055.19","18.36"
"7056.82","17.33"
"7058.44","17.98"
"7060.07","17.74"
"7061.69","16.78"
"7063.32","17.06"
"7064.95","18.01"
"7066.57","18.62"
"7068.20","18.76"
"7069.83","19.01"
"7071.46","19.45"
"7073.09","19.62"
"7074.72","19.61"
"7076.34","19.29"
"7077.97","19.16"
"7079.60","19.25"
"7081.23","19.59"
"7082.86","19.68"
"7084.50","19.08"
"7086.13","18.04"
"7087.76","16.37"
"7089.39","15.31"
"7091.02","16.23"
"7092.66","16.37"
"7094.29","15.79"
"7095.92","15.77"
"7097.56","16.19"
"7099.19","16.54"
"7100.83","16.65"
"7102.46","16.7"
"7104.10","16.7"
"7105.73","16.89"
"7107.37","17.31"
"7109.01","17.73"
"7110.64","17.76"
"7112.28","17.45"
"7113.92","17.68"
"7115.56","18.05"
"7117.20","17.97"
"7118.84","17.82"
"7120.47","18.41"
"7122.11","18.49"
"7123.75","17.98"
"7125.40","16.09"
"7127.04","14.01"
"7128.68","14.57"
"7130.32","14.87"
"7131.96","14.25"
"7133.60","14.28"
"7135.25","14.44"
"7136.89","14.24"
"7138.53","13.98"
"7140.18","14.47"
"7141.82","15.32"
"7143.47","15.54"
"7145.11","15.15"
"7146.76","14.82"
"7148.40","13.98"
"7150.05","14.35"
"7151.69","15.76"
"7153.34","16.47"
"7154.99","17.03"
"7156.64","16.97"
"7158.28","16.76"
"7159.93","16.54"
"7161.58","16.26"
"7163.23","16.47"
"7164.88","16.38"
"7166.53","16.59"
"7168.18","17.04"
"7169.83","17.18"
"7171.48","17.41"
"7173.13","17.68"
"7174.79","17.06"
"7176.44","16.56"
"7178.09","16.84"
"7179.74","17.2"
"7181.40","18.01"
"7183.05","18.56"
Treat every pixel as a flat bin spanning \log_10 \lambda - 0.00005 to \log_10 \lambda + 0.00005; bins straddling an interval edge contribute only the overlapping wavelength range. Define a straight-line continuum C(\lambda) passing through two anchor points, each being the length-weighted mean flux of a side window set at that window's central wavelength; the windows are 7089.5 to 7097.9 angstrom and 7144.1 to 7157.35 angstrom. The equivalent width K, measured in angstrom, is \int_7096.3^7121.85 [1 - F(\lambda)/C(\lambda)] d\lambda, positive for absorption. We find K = -2.3 angstrom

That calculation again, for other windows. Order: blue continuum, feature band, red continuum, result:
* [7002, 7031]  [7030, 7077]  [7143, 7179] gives -3.73 angstrom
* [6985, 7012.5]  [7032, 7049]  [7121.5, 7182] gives -3.34 angstrom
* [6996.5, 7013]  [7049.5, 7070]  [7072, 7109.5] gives -0.81 angstrom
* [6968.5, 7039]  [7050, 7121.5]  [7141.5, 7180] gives -2.03 angstrom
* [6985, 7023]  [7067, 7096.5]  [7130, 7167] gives -2.13 angstrom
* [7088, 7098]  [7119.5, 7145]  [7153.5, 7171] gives 1.53 angstrom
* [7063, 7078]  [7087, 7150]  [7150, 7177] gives 5.96 angstrom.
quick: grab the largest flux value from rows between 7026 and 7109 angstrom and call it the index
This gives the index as 22.27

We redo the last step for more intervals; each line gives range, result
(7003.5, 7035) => 20.65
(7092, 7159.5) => 18.49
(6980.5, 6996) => 18.78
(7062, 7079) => 19.62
